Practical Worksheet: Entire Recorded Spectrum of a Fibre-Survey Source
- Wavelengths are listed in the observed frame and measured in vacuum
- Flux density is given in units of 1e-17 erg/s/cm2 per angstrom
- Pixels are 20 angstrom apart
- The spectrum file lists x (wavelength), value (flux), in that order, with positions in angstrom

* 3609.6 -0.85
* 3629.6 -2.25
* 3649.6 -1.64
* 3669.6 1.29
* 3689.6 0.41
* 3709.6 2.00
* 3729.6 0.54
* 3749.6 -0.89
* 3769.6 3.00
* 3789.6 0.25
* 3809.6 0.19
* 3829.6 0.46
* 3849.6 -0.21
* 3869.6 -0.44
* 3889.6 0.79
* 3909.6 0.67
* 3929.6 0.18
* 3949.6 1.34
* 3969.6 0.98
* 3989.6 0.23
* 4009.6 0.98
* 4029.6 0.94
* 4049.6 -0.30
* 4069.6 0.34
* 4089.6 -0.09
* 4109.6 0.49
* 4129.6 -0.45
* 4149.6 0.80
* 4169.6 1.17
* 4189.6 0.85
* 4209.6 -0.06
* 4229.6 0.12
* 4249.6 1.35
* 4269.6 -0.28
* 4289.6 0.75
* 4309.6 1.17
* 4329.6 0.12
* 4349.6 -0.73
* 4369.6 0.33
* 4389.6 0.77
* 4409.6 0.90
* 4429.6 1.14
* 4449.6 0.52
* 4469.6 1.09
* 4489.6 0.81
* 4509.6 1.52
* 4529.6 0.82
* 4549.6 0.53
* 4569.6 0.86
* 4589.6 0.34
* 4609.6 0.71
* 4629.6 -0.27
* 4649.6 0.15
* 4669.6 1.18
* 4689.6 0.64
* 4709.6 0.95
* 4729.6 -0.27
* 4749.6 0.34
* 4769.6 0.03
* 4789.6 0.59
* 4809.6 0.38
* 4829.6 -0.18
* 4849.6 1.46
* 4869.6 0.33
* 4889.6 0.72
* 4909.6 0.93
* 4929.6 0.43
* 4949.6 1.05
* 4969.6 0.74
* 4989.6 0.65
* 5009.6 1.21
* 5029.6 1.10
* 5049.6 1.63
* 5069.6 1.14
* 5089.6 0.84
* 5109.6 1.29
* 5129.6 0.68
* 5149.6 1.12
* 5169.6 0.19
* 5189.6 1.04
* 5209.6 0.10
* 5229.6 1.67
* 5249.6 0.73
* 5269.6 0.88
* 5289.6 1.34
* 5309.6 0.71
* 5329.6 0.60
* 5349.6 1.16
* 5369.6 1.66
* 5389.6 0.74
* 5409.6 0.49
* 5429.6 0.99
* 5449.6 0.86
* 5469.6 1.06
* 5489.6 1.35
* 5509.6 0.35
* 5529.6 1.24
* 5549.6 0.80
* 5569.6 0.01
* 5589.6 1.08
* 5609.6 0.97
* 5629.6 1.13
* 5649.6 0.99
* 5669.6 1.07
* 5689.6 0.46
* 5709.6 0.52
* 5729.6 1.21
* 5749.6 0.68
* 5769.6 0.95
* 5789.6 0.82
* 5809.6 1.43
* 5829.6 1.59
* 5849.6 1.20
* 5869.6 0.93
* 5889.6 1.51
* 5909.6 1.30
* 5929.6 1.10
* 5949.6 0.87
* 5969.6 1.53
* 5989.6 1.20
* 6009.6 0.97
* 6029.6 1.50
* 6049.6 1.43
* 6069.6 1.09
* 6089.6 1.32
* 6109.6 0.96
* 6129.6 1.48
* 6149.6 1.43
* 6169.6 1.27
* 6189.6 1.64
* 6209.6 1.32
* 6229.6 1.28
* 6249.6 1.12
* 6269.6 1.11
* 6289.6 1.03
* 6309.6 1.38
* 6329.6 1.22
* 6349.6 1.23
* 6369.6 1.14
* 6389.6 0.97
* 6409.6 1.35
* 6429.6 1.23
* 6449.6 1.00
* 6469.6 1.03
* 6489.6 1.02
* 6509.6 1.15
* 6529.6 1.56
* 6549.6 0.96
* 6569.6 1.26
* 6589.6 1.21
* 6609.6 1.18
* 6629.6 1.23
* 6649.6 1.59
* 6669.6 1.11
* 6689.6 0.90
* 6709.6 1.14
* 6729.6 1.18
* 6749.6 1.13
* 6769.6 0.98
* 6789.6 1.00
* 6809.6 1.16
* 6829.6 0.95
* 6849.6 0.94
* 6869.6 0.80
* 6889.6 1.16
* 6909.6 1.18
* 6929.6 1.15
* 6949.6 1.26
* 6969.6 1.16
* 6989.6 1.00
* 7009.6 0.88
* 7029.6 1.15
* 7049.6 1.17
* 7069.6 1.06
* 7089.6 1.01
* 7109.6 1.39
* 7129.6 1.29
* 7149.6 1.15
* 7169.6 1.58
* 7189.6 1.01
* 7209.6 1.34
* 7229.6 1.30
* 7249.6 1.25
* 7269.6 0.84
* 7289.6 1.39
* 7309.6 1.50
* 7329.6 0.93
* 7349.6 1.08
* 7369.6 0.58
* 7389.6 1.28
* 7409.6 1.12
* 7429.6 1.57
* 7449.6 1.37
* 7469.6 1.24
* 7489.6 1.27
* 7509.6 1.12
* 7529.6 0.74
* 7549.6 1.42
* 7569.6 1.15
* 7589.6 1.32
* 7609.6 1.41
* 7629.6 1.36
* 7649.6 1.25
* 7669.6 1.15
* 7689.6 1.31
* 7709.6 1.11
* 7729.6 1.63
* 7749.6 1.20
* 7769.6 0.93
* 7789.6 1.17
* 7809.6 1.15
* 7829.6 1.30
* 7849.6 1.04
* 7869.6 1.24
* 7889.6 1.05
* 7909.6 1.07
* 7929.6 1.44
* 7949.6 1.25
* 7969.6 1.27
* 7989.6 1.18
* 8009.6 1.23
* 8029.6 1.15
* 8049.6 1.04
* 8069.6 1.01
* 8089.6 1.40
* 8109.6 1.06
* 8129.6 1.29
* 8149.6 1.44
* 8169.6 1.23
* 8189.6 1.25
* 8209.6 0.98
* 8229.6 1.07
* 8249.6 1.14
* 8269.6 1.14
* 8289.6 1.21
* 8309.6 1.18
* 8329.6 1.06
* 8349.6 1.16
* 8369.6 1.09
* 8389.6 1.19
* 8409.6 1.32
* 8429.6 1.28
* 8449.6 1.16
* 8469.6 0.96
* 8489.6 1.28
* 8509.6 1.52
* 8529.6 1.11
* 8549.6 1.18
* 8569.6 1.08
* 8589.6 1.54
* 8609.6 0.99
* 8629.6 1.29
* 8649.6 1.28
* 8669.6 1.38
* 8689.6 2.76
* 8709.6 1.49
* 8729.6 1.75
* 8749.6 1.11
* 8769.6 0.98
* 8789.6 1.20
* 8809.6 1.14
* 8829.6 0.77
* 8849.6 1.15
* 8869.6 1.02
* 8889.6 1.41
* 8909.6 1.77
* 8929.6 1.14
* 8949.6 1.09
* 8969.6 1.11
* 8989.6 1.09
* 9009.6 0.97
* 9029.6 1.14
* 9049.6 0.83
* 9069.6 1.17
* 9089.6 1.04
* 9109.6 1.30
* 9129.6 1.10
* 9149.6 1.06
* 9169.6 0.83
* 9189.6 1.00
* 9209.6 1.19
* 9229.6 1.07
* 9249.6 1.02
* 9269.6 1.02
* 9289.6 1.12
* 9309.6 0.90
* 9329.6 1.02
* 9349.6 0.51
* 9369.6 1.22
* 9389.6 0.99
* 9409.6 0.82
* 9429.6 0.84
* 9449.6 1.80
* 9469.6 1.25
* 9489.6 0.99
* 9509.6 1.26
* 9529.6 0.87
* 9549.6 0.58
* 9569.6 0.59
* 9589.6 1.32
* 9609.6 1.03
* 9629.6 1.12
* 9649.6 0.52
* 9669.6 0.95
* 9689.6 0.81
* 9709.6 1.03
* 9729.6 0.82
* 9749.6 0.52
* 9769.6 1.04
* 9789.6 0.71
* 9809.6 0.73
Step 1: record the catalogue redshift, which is 0.325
